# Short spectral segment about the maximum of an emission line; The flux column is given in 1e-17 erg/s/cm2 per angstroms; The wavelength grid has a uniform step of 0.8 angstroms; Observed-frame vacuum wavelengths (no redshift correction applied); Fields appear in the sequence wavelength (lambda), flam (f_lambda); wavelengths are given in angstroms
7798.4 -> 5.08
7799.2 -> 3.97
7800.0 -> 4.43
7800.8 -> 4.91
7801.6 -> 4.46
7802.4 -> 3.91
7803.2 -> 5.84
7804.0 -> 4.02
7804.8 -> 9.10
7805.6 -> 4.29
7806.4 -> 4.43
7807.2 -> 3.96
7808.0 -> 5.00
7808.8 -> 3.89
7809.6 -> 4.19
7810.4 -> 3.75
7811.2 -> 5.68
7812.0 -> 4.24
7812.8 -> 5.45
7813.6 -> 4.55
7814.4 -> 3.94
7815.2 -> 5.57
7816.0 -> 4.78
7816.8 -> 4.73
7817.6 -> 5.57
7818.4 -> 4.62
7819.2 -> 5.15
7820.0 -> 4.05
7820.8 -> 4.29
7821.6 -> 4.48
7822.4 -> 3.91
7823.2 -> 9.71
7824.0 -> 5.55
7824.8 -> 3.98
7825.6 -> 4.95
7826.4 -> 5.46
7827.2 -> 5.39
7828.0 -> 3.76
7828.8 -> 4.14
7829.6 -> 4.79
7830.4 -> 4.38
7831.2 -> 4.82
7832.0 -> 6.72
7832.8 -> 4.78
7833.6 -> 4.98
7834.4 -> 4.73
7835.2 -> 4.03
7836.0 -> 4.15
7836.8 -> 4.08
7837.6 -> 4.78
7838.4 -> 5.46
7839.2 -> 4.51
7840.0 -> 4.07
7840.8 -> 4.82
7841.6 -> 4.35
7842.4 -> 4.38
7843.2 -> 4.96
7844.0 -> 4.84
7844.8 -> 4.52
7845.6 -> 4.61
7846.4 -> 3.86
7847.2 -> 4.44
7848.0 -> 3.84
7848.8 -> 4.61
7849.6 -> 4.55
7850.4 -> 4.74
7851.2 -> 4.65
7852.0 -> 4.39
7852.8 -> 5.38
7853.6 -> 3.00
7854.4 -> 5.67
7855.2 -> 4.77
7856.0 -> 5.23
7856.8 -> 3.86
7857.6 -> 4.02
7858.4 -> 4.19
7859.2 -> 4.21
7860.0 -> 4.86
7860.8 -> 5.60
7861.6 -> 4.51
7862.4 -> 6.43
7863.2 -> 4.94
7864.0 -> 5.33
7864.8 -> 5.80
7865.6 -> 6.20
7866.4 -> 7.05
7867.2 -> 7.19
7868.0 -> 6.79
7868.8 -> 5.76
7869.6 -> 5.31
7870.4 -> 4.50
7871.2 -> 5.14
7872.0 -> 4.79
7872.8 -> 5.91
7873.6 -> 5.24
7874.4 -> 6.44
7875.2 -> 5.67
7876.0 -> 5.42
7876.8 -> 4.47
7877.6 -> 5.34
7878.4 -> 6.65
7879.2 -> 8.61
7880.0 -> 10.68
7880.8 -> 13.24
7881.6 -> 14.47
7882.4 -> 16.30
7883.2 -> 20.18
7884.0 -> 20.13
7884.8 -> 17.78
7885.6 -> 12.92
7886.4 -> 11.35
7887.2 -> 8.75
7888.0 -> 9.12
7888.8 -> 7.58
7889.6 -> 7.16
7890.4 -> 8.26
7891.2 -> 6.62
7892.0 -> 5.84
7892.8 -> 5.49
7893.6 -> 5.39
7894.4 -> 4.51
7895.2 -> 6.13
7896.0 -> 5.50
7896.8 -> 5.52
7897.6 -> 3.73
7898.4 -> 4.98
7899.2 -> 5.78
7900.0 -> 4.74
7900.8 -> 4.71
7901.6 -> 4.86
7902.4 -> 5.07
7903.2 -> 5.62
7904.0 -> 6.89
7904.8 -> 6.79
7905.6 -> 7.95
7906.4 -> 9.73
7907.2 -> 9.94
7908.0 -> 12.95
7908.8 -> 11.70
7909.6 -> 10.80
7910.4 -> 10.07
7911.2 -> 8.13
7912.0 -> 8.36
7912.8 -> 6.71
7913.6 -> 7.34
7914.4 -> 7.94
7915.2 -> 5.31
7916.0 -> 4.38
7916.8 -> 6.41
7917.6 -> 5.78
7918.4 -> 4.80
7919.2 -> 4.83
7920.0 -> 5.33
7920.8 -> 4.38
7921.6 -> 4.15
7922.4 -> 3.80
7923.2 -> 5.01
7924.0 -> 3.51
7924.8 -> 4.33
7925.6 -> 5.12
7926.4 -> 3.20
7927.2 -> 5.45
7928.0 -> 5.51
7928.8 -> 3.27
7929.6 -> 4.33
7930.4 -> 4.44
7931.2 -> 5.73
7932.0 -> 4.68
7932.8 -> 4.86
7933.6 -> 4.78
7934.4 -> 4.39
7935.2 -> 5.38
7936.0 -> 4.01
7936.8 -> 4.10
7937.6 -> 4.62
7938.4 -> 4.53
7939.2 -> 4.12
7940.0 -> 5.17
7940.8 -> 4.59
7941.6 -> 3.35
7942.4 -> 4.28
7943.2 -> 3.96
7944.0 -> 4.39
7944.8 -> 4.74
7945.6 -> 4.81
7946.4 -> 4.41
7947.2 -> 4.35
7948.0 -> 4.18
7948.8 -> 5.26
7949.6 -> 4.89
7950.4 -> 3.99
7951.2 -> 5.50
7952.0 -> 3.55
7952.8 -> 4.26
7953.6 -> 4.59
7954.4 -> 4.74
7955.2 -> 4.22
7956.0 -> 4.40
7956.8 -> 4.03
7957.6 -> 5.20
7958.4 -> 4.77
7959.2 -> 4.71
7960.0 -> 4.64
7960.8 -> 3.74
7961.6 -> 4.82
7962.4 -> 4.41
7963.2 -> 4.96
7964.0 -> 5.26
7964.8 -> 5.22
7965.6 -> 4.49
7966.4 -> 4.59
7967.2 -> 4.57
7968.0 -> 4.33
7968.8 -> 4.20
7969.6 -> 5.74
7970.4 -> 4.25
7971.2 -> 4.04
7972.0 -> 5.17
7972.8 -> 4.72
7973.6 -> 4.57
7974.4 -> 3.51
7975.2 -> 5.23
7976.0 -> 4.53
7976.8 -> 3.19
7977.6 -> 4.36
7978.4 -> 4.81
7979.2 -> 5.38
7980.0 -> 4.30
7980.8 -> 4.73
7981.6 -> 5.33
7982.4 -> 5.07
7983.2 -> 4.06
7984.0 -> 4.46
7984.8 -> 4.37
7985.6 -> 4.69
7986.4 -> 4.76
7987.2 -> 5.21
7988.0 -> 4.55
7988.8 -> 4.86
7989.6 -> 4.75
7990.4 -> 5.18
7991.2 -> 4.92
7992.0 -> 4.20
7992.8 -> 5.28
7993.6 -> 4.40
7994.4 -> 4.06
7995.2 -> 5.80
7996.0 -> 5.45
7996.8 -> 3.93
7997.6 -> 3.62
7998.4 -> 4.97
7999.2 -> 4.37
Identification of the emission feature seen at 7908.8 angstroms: [N II]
